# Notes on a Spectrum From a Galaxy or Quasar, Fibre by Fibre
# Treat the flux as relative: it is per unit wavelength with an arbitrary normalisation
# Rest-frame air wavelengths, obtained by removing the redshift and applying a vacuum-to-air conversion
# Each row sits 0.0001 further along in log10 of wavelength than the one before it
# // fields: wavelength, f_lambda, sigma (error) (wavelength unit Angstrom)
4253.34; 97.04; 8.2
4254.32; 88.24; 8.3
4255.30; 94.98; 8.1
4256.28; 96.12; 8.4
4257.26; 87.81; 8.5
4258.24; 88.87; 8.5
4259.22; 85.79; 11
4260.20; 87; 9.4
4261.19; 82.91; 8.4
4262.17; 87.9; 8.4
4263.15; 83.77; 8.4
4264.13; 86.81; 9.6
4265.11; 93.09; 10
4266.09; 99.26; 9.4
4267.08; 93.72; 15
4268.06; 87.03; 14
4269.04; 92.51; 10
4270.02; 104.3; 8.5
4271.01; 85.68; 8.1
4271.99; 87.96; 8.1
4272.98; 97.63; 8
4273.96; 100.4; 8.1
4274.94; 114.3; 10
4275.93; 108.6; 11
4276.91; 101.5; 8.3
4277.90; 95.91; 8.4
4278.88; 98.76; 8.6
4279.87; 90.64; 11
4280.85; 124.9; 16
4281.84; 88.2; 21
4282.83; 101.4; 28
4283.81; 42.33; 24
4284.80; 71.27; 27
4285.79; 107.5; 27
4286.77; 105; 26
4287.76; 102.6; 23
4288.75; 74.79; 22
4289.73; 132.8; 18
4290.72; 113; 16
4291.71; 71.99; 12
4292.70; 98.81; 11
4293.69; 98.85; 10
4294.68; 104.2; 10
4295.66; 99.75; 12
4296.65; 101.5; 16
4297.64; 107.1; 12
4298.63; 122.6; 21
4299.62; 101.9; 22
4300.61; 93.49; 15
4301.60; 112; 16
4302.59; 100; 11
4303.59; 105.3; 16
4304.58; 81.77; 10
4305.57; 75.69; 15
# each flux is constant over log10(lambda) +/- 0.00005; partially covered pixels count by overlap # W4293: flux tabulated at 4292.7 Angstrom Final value 98.81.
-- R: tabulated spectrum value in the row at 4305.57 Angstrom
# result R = 75.69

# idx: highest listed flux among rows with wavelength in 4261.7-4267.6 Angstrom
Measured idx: 99.26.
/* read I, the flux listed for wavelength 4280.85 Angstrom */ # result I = 124.9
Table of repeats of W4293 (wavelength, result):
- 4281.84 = 88.2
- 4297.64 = 107.1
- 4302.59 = 100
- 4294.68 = 104.2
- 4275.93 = 108.6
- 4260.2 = 87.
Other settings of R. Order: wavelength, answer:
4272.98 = 97.63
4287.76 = 102.6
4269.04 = 92.51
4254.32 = 88.24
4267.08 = 93.72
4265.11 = 93.09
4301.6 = 112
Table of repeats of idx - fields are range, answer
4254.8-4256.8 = 96.12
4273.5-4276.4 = 114.3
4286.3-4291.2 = 132.8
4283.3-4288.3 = 107.5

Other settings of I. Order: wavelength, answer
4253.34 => 97.04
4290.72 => 113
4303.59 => 105.3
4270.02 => 104.3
